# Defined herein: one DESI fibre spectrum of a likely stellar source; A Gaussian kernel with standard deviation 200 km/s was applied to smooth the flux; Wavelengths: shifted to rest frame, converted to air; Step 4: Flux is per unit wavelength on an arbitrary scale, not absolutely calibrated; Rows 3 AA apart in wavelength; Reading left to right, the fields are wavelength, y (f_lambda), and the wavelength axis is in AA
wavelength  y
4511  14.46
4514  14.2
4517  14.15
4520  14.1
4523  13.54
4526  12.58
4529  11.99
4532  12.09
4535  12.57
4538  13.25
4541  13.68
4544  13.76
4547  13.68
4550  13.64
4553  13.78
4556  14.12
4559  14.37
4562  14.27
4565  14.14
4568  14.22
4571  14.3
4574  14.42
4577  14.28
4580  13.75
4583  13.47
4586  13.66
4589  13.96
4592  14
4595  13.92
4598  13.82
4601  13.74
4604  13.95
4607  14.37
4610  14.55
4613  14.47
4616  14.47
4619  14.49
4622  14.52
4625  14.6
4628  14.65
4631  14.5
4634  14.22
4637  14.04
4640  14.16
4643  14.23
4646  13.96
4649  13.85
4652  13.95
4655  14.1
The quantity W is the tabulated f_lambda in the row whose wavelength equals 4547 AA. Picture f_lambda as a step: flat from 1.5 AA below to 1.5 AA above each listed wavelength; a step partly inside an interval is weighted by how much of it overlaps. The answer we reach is 13.68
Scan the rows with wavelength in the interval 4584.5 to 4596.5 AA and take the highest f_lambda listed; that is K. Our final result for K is 14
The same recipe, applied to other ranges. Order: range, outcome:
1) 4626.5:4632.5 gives 14.65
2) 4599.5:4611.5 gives 14.55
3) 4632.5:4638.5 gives 14.22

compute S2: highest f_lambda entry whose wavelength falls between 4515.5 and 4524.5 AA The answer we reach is 14.15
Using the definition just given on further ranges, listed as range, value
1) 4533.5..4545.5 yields 13.76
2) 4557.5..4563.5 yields 14.37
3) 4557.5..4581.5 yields 14.42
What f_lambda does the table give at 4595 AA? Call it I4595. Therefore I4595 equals 13.92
